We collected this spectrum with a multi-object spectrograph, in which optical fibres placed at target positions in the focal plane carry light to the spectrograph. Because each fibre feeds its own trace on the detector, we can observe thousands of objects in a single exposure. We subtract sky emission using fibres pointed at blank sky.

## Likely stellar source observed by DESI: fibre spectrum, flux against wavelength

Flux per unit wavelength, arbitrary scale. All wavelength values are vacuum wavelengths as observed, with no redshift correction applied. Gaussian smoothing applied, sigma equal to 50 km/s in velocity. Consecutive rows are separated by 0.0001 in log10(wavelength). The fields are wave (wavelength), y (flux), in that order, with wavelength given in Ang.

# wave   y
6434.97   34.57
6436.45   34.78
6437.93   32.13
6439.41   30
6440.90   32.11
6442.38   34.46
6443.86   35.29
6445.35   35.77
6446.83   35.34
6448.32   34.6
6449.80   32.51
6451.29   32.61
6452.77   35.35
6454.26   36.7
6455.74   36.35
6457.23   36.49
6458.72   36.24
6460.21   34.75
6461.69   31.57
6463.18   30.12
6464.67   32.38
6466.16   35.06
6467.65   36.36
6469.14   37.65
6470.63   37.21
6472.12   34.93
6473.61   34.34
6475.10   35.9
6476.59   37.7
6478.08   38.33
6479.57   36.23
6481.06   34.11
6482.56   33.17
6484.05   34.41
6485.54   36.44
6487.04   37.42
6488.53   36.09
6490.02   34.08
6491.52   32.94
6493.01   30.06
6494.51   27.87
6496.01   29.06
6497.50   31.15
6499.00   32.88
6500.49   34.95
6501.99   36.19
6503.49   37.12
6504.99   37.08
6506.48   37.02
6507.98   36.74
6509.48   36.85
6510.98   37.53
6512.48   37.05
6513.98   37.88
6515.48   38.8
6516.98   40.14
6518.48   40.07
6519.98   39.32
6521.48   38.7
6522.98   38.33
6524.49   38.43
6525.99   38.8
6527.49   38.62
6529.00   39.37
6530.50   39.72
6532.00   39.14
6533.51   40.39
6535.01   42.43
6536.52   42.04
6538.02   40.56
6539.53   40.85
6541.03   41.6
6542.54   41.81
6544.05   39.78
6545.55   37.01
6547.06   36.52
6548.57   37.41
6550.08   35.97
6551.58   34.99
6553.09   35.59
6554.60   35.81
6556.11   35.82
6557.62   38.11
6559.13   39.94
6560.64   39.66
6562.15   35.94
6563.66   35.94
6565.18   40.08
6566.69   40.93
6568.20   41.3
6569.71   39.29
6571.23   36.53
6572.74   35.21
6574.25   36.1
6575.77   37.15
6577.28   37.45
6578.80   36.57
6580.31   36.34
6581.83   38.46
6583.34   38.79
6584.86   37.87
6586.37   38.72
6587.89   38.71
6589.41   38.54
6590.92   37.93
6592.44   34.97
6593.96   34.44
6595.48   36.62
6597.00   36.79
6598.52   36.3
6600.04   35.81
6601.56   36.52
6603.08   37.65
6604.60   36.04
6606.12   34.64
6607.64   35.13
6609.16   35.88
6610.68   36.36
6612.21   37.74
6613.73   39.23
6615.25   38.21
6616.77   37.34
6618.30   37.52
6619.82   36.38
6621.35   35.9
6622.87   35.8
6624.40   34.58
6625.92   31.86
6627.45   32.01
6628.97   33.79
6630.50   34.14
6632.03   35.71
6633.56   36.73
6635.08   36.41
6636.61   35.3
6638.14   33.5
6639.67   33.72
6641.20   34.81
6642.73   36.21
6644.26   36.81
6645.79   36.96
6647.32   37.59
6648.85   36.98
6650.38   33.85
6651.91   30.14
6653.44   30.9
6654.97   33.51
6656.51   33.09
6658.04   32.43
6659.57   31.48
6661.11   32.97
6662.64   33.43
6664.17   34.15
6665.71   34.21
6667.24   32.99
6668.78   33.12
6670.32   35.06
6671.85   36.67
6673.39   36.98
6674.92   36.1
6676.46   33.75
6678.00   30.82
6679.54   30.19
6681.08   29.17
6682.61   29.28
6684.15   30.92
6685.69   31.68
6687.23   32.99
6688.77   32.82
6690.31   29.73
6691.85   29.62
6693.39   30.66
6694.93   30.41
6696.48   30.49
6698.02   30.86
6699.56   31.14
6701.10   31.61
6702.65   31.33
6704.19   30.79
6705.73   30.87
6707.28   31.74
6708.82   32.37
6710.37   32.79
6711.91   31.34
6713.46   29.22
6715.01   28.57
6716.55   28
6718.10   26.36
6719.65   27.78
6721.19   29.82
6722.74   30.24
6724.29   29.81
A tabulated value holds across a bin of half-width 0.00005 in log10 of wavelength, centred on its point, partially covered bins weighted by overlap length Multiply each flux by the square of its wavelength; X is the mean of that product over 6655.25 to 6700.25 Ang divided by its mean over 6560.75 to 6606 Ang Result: 0.89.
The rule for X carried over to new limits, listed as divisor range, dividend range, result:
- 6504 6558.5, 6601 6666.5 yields 0.94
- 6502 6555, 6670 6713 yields 0.87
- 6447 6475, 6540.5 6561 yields 1.12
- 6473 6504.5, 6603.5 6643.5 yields 1.08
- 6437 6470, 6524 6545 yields 1.20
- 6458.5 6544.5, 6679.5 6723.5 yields 0.88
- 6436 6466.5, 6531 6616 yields 1.15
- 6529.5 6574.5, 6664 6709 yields 0.87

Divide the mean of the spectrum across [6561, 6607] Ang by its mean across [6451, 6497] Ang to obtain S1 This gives 1.1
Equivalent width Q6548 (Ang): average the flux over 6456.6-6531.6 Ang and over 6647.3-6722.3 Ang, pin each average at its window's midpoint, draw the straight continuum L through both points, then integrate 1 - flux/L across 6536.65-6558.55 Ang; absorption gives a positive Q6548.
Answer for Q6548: -2.1 Ang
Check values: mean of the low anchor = 35.9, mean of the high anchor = 31.8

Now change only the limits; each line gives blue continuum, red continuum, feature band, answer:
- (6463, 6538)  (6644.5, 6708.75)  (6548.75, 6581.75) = -2.2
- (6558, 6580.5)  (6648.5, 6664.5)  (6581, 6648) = -1.8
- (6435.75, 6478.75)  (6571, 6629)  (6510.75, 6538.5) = -3.0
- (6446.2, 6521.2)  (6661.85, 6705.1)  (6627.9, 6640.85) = -0.7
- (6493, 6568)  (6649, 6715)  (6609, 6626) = -1.1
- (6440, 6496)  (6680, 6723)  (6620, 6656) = -3.5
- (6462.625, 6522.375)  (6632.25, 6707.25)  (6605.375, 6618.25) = -1.1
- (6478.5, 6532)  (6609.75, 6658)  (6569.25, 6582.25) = -0.5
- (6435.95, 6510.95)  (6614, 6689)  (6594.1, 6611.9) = -1.0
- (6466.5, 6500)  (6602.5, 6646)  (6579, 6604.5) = -1.2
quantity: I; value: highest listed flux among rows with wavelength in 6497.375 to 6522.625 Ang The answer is 40.14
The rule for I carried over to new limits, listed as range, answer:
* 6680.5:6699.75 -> 32.99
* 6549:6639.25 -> 41.3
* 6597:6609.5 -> 37.65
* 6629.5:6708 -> 37.59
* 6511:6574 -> 42.43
